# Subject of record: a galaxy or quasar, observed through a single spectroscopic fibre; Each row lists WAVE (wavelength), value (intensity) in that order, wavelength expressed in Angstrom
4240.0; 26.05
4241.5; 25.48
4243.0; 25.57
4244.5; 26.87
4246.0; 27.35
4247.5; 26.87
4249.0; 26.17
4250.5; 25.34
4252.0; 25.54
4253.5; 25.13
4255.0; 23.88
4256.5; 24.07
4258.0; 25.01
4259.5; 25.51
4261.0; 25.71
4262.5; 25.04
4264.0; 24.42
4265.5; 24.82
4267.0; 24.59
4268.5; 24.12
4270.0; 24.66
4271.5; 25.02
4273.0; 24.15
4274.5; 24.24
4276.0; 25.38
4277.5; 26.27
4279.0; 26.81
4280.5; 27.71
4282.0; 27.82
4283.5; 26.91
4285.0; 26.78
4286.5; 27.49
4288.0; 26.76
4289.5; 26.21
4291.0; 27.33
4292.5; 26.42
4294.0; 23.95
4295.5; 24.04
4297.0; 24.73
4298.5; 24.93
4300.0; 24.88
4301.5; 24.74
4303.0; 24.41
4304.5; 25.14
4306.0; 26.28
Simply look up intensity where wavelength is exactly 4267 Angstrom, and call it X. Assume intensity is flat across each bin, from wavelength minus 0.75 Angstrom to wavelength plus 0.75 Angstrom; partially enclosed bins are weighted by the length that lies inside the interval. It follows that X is 24.59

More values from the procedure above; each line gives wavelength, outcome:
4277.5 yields 26.27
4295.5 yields 24.04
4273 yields 24.15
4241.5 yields 25.48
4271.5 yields 25.02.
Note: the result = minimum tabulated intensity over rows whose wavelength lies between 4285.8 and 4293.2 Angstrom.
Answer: 26.21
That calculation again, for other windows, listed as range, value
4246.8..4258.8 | 23.88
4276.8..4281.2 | 26.27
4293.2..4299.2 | 23.95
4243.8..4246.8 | 26.87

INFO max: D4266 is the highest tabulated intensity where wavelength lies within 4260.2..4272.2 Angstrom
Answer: 25.71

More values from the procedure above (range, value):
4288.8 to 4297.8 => 27.33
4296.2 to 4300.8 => 24.93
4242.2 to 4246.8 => 27.35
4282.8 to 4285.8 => 26.91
